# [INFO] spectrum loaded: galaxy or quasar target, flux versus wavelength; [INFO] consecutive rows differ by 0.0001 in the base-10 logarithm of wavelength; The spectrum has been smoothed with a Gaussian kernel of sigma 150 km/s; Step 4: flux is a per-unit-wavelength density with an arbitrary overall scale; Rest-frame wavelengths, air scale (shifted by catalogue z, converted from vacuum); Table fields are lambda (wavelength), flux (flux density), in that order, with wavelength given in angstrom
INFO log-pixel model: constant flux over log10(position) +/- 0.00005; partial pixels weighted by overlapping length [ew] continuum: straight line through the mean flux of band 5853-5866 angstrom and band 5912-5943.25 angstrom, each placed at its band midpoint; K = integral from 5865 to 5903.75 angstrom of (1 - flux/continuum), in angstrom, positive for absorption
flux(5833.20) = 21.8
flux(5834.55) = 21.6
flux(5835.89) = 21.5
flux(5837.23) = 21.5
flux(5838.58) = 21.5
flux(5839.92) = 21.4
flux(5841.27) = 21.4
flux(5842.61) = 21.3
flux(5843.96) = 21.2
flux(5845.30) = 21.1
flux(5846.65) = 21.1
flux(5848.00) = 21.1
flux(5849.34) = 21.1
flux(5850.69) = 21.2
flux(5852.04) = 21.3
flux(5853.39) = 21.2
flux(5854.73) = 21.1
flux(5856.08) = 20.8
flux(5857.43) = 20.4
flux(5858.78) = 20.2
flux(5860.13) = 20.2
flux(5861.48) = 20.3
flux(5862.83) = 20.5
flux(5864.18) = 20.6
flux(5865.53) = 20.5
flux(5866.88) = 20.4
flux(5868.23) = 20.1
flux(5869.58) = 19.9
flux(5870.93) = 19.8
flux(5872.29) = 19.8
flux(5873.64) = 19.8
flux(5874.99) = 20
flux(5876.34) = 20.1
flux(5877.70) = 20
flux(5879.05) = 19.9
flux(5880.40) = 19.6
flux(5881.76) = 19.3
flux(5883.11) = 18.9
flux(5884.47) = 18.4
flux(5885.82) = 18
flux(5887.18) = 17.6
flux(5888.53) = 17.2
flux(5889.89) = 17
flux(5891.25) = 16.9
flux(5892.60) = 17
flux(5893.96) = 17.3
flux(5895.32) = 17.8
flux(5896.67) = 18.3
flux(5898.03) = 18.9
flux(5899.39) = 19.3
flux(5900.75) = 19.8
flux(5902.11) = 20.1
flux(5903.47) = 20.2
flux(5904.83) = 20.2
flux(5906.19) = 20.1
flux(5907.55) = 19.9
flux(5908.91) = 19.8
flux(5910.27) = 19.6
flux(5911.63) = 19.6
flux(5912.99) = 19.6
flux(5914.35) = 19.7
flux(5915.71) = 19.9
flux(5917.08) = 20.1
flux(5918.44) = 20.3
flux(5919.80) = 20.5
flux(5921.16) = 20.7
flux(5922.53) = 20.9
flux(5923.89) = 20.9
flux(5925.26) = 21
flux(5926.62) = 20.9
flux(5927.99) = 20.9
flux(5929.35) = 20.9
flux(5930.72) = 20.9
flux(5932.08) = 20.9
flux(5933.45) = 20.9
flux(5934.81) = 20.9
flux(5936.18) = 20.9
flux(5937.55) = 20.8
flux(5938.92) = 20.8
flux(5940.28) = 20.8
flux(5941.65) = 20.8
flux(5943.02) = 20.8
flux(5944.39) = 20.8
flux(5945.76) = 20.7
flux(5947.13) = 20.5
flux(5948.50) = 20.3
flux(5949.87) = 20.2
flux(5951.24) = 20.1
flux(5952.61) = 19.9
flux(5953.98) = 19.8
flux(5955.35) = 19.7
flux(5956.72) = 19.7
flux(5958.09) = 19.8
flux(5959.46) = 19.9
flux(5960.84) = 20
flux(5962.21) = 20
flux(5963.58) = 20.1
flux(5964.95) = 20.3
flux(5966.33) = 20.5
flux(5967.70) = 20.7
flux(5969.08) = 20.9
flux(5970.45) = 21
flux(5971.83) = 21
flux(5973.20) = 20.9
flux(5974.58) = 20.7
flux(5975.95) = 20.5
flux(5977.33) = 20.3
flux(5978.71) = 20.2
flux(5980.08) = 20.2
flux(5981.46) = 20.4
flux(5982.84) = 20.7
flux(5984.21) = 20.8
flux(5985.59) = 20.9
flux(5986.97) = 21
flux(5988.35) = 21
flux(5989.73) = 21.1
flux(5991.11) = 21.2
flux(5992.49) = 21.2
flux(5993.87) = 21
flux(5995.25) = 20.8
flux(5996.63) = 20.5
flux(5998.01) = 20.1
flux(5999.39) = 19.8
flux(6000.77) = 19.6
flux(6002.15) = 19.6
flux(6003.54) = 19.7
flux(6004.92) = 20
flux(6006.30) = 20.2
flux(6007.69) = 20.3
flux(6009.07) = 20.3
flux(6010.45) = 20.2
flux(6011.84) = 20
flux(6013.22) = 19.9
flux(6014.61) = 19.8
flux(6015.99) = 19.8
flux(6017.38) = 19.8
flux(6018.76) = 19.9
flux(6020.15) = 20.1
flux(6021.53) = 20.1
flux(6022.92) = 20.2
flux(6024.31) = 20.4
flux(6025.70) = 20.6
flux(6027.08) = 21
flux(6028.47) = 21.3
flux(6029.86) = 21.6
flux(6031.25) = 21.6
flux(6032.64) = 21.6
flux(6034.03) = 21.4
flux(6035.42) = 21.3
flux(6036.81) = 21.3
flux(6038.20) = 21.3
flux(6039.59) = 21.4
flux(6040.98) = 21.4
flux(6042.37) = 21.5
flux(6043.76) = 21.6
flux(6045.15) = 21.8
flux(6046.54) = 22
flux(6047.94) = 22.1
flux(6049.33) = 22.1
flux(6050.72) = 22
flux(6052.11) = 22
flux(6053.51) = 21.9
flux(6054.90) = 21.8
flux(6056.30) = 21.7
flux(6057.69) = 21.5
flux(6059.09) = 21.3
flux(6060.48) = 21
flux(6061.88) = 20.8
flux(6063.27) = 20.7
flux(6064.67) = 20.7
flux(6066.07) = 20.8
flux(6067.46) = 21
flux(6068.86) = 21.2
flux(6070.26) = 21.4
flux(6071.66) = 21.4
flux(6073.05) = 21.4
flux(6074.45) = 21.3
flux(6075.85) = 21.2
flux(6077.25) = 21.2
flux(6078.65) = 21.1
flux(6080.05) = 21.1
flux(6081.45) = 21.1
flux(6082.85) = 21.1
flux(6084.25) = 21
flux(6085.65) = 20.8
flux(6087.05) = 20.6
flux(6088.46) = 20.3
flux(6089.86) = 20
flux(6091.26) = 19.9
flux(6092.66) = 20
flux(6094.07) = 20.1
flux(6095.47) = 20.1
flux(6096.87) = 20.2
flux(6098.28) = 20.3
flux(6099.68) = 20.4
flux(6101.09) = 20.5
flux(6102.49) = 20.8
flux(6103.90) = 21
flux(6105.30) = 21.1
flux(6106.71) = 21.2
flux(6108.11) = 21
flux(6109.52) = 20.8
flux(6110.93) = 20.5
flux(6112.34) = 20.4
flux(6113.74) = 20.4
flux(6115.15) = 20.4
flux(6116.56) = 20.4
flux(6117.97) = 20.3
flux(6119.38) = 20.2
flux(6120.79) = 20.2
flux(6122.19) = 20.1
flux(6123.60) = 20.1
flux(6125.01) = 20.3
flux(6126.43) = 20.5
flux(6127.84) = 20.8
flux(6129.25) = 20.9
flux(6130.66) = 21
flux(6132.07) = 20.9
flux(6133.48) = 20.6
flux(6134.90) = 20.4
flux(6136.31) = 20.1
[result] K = 2.97 angstrom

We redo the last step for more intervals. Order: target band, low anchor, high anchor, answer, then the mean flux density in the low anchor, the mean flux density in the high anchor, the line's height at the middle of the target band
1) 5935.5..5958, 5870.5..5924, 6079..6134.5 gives -0.92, 19.3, 20.5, 19.6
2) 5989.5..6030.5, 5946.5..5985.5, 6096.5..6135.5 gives 0.15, 20.3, 20.6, 20.4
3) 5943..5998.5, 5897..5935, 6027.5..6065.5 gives 0.74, 20.2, 21.5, 20.8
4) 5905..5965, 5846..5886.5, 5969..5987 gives 0.37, 20.2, 20.7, 20.5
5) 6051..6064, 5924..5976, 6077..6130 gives -0.56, 20.5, 20.6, 20.5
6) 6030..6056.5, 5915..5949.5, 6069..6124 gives -1.28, 20.7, 20.7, 20.7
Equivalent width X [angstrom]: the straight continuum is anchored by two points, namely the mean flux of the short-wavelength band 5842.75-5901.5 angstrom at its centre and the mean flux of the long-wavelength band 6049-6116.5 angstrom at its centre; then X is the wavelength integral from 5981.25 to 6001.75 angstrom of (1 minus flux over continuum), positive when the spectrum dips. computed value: -0.3 angstrom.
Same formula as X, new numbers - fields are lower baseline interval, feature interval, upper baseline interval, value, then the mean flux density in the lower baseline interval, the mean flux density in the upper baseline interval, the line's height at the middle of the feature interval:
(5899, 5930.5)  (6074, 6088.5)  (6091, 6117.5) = -0.4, 20.2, 20.5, 20.5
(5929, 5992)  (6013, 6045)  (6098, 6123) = -0.5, 20.5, 20.6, 20.6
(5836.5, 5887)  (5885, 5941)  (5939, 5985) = 1.9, 20.4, 20.4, 20.4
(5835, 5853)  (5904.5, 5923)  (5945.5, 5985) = 0.6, 21.3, 20.3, 20.7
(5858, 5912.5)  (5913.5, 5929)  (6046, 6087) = -0.6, 19.3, 21.3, 19.7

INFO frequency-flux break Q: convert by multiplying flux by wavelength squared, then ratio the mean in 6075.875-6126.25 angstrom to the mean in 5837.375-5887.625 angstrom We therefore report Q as 1.10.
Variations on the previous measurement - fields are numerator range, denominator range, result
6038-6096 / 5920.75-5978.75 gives 1.07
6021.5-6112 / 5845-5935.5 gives 1.12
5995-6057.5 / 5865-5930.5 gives 1.11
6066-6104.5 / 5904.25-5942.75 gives 1.07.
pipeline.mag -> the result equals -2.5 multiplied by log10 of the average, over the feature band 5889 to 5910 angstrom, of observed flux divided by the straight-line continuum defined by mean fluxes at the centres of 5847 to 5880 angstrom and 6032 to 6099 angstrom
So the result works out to 0.095 mag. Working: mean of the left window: 20.4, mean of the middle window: 18.8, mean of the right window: 21.1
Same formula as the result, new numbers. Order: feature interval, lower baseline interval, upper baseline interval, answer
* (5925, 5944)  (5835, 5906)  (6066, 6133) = -0.040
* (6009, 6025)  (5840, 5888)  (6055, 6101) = 0.034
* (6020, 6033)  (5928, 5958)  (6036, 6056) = 0.033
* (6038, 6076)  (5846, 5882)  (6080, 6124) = -0.050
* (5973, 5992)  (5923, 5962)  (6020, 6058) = 0.009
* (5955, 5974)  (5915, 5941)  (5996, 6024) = 0.004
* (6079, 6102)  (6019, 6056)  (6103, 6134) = 0.020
